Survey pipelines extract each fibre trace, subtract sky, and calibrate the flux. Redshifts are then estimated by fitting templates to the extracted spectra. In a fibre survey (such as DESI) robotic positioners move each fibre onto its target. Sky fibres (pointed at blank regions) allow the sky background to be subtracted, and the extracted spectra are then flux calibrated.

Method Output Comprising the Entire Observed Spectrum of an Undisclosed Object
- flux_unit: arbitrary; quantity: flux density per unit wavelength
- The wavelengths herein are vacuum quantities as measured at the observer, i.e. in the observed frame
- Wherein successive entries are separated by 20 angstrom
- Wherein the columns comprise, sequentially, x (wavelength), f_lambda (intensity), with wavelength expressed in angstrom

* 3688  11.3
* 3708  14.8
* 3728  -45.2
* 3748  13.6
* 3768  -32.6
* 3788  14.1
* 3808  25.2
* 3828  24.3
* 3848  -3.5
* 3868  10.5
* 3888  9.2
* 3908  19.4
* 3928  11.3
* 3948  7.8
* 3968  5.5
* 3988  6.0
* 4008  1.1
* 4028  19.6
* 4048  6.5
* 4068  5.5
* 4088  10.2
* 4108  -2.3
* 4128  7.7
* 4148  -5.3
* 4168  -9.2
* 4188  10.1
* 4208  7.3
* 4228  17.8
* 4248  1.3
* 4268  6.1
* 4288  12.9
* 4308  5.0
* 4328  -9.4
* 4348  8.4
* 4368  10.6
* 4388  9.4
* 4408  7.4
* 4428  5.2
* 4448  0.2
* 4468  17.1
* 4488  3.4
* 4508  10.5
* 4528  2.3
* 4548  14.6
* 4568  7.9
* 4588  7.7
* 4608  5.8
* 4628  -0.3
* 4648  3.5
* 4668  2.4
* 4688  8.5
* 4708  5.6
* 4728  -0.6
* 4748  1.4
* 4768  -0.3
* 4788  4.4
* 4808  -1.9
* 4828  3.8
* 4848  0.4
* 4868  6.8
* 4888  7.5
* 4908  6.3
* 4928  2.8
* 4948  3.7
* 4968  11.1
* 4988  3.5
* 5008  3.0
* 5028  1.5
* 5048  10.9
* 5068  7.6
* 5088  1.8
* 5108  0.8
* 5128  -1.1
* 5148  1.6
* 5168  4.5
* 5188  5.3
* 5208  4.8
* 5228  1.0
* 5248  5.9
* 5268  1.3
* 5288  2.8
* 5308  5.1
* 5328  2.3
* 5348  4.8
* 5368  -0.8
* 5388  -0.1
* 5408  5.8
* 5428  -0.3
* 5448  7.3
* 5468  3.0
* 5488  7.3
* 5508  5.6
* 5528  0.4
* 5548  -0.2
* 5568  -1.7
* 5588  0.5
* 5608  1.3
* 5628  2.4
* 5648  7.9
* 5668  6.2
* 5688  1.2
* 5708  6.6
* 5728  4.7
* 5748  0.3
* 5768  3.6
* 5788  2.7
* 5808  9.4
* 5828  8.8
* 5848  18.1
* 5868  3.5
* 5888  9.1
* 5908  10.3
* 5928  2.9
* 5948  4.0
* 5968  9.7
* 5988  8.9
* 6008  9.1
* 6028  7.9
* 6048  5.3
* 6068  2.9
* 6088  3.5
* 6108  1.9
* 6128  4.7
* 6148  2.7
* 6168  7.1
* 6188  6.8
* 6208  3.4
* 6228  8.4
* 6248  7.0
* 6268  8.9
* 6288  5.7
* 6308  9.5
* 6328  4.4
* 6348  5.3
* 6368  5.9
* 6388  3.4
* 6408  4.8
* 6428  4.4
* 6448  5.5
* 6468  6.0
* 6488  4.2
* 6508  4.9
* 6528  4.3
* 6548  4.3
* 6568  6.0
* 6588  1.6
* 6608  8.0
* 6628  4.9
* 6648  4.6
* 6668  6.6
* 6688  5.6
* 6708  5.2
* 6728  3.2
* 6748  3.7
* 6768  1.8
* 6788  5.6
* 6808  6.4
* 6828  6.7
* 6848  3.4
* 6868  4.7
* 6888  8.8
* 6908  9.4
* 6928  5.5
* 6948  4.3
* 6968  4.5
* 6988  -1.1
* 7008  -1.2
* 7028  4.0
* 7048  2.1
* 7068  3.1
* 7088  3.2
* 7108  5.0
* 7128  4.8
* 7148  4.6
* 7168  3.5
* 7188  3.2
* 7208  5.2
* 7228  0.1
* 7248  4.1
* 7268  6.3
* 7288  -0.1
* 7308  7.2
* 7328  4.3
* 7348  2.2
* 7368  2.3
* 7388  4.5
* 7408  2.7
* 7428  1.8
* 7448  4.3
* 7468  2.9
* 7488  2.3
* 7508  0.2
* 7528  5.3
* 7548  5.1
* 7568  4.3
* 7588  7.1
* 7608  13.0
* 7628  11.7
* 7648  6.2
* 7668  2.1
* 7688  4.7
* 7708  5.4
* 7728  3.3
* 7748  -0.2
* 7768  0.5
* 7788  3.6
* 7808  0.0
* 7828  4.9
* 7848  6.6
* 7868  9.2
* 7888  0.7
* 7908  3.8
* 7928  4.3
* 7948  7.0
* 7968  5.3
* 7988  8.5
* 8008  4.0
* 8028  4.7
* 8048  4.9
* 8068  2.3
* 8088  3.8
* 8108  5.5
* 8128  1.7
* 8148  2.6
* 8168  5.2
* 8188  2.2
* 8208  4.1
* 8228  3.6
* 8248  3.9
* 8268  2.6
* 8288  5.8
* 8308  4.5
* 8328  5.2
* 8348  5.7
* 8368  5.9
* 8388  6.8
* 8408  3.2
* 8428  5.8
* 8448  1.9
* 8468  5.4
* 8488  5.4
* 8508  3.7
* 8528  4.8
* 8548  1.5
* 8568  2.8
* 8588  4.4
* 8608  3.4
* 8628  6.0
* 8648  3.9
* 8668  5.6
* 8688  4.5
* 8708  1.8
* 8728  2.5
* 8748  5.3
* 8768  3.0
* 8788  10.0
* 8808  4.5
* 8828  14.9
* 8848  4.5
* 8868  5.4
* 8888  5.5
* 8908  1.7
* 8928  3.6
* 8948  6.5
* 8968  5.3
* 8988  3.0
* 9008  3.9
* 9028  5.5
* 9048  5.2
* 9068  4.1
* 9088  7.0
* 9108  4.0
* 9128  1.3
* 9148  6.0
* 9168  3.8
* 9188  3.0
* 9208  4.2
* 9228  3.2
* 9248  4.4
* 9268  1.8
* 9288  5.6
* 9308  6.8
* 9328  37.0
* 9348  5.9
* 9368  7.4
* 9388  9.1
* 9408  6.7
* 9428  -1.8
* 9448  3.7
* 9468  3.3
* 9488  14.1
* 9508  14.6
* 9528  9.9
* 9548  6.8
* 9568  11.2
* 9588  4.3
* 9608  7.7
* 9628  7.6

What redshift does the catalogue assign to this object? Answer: 1.502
